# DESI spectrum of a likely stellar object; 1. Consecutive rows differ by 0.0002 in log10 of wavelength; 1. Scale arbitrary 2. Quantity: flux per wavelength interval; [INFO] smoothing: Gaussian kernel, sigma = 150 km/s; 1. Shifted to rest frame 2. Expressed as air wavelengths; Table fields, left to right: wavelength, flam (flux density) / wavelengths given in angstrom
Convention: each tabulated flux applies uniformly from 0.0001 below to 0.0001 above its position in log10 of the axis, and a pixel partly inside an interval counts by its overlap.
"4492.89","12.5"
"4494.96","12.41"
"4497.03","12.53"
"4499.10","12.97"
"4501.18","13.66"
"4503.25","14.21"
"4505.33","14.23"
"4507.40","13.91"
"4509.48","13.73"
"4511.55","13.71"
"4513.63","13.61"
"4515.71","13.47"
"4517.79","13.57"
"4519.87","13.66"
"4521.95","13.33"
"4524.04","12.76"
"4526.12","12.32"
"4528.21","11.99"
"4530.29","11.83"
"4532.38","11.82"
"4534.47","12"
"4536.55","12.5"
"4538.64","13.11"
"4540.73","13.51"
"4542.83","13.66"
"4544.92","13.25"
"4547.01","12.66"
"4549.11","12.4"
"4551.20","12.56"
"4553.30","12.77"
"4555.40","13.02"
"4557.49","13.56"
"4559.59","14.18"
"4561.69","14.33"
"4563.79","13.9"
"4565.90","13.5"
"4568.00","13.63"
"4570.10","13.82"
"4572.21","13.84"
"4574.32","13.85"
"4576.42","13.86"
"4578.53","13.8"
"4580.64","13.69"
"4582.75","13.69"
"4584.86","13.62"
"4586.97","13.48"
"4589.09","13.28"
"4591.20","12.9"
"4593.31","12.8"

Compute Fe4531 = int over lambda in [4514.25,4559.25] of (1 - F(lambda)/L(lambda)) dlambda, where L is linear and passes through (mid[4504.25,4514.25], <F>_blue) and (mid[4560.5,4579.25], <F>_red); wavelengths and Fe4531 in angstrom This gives 3.16 angstrom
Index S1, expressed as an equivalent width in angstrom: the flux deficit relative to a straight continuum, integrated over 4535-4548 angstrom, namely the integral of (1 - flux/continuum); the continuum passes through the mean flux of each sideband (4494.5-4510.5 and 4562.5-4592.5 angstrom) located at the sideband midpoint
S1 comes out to 0.5 angstrom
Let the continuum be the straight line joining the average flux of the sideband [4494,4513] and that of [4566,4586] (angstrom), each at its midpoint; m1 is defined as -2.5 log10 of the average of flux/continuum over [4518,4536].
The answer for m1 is 0.088 mag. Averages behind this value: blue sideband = 13.5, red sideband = 13.7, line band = 12.5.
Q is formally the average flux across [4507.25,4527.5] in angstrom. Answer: 13.4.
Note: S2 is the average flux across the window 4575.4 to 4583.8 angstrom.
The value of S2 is 13.8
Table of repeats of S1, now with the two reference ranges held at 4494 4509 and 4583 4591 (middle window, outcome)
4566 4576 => -0.25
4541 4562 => 0.33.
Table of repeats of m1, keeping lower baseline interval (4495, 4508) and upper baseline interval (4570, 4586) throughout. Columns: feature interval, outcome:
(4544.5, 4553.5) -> 0.080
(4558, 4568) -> -0.016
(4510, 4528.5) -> 0.026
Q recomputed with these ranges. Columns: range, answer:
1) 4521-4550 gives 12.6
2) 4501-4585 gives 13.3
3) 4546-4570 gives 13.3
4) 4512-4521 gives 13.6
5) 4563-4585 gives 13.7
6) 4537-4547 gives 13.3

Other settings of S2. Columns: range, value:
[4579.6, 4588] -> 13.6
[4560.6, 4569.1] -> 13.8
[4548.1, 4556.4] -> 12.7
